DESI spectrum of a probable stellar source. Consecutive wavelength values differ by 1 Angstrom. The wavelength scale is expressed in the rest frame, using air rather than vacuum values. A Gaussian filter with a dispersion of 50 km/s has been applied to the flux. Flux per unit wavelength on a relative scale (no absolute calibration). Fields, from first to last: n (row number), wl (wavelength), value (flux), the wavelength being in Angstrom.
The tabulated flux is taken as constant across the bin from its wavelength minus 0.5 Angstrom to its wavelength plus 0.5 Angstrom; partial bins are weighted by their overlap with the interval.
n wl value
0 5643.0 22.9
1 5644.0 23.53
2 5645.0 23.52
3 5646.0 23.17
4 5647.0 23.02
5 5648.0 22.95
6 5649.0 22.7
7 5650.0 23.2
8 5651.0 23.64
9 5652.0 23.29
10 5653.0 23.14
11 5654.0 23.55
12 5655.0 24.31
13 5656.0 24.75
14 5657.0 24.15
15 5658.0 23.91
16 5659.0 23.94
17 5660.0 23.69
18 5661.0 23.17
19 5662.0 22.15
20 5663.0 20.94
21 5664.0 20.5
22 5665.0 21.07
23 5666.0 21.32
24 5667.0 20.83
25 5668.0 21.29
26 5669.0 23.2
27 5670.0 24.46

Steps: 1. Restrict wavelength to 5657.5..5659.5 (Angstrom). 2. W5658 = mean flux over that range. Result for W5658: 23.9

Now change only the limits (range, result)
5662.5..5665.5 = 20.8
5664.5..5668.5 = 21.1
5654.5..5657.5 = 24.4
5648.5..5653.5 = 23.2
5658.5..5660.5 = 23.8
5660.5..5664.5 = 21.7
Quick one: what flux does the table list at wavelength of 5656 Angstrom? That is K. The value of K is 24.75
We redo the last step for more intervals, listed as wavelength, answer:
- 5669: 23.2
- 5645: 23.52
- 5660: 23.69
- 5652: 23.29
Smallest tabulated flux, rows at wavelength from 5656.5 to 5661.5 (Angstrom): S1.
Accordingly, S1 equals 23.17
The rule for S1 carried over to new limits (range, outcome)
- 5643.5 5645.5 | 23.52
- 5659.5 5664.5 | 20.5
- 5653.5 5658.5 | 23.55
